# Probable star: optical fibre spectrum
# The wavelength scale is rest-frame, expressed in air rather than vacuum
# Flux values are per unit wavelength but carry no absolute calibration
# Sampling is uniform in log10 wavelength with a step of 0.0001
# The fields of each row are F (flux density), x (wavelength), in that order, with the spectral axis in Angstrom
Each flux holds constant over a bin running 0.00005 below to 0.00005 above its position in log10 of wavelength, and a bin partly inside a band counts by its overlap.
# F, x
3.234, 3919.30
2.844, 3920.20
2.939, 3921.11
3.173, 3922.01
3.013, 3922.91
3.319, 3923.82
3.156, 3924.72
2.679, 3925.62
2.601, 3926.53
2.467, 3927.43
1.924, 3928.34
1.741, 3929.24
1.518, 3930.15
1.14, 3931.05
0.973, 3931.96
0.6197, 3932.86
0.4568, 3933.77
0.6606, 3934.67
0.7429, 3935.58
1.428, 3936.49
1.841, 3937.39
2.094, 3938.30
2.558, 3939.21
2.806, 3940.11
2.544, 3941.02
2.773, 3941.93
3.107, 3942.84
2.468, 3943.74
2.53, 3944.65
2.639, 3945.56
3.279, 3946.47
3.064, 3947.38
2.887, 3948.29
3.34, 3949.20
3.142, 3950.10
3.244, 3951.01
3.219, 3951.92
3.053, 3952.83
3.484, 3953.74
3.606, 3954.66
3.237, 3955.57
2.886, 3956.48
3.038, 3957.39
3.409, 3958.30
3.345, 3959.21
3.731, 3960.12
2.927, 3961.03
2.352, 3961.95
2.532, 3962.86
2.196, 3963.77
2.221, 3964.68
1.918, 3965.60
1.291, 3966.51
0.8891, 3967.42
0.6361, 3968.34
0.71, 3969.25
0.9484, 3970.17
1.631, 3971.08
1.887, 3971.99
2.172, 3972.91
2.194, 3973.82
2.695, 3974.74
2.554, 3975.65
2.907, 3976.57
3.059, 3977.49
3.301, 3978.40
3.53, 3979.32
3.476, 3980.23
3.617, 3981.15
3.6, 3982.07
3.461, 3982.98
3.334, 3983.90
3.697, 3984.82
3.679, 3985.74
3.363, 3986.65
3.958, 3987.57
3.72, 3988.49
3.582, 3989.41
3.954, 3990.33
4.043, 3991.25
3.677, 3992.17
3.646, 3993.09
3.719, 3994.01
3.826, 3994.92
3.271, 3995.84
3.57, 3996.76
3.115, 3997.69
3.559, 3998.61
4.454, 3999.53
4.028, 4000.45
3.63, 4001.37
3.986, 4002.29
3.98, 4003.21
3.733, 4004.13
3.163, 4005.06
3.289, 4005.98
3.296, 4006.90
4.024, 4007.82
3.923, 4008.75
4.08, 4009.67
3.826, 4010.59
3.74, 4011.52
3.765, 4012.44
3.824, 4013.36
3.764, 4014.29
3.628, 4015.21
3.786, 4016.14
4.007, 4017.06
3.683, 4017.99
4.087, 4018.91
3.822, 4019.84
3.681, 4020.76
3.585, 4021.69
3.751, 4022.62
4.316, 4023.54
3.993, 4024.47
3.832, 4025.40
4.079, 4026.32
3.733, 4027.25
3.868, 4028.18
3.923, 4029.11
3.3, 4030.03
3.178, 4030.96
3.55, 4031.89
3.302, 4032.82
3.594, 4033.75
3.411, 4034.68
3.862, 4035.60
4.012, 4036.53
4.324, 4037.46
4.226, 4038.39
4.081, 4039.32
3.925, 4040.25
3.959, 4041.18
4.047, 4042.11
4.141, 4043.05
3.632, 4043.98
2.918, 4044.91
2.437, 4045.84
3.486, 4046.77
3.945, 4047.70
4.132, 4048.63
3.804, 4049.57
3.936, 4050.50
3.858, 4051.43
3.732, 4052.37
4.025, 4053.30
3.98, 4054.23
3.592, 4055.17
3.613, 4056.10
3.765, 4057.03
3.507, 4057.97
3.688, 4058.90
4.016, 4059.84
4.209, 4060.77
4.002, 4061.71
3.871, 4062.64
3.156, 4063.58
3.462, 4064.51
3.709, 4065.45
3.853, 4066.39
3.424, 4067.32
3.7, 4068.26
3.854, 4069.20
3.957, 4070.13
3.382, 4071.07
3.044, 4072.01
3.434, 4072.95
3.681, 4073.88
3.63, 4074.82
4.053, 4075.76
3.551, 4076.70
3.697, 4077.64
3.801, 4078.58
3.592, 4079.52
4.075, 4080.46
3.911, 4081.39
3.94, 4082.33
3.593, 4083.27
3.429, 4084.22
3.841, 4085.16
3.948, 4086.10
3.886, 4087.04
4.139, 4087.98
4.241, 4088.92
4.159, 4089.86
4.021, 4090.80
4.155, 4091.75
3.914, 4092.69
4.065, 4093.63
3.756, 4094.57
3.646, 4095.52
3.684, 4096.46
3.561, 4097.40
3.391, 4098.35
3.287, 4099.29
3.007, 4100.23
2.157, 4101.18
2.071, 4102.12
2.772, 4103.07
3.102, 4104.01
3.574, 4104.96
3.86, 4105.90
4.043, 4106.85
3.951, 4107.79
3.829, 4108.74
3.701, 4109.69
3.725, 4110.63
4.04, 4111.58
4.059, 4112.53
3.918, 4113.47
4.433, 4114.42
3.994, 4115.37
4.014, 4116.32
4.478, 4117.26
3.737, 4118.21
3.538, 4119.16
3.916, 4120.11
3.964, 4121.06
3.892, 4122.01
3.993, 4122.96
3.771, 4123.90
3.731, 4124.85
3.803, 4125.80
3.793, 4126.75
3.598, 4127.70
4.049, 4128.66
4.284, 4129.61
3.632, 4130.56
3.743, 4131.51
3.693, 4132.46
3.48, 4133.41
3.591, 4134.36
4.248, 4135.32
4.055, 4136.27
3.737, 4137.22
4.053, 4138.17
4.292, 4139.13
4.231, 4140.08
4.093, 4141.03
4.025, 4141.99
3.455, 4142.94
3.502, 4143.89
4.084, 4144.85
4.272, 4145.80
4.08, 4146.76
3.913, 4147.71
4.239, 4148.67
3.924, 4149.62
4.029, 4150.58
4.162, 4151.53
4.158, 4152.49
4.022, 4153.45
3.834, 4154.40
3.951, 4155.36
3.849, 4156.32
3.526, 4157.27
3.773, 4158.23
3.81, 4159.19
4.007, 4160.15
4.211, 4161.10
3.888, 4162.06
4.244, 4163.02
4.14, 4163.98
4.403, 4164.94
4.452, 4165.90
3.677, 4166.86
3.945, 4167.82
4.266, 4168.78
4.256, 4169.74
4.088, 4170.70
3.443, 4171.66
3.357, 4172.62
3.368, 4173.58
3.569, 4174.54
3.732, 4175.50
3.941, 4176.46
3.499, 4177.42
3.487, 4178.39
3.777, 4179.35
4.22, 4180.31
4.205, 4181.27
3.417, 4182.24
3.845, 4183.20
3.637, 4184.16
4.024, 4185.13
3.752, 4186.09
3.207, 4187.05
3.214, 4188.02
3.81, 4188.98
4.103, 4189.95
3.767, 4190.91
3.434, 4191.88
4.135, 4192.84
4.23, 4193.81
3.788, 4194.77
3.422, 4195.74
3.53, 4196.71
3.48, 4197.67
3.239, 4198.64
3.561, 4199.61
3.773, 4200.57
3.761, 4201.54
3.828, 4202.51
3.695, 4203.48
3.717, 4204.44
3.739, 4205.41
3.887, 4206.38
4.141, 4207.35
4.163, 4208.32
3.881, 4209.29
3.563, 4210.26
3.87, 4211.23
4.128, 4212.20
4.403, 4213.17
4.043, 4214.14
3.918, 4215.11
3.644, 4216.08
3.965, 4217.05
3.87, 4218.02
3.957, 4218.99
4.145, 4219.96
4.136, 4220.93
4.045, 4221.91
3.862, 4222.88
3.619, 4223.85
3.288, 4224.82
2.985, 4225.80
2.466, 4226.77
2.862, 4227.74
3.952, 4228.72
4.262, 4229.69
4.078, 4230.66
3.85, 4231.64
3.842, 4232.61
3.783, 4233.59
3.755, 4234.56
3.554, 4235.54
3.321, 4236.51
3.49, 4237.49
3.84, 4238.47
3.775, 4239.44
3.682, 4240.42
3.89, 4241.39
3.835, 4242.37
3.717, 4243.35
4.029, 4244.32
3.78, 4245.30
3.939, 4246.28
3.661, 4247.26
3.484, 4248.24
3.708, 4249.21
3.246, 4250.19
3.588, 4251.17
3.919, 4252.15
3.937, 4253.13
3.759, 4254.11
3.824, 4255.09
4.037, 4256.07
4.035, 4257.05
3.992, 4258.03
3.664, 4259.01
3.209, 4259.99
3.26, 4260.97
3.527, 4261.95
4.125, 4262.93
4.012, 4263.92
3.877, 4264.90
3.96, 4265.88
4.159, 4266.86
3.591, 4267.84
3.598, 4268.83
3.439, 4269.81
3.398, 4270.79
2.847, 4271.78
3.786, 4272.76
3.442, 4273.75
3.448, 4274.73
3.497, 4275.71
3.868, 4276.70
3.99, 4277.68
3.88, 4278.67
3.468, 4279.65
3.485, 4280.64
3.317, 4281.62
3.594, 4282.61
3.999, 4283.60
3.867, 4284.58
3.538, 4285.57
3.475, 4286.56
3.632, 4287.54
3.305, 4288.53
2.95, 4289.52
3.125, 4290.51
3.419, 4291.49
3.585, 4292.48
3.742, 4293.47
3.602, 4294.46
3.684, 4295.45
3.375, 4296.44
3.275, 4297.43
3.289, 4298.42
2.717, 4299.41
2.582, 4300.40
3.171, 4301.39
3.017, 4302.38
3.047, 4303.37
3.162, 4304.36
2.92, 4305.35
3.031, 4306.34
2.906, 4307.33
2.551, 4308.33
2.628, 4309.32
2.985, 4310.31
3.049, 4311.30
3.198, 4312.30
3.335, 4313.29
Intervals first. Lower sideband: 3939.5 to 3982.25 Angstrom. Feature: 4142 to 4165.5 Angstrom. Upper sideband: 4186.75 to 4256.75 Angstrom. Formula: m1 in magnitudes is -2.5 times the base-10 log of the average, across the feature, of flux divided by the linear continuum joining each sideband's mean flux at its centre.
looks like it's -0.15 mag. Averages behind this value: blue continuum 2.68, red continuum 3.75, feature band 3.98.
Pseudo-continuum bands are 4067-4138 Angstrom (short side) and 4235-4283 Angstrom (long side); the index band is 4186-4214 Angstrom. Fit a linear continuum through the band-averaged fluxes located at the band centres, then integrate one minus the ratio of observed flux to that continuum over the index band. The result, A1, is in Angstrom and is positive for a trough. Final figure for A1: -0.5 Angstrom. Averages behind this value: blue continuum 3.74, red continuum 3.68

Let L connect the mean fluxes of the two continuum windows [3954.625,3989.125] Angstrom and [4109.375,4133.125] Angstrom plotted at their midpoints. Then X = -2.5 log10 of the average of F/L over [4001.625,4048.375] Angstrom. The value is -0.19 mag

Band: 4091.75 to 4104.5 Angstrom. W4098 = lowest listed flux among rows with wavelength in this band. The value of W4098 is 2.071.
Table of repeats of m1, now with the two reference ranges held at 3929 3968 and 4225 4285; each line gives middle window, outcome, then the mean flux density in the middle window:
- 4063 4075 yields -0.22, 3.56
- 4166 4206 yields -0.11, 3.74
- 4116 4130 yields -0.24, 3.9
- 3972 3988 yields -0.25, 3.17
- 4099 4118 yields -0.18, 3.61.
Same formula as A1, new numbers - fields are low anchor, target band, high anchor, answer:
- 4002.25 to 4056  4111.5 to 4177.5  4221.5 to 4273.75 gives -3.7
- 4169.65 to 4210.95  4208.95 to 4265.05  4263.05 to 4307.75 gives -2.5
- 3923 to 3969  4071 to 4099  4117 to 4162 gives -2.3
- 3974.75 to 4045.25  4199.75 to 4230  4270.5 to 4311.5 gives -3.2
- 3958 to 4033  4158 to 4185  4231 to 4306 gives -3.1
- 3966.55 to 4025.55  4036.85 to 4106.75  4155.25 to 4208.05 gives -3.1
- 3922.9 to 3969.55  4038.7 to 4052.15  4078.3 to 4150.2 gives -2.2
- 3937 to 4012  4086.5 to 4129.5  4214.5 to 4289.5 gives -4.9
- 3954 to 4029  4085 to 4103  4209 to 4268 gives -0.6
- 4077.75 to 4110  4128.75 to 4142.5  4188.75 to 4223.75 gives -0.8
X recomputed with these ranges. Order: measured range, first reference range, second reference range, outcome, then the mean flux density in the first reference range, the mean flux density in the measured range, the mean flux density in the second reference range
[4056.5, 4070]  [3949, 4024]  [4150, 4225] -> -0.08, 3.25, 3.74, 3.85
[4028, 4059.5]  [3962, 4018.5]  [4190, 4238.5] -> -0.12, 3.19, 3.73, 3.76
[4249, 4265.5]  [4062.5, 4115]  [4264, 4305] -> -0.07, 3.67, 3.75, 3.47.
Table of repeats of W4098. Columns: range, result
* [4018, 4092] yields 2.437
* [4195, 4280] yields 2.466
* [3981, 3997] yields 3.271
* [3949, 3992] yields 0.6361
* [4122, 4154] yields 3.455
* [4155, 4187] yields 3.357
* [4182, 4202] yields 3.207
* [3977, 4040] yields 3.059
